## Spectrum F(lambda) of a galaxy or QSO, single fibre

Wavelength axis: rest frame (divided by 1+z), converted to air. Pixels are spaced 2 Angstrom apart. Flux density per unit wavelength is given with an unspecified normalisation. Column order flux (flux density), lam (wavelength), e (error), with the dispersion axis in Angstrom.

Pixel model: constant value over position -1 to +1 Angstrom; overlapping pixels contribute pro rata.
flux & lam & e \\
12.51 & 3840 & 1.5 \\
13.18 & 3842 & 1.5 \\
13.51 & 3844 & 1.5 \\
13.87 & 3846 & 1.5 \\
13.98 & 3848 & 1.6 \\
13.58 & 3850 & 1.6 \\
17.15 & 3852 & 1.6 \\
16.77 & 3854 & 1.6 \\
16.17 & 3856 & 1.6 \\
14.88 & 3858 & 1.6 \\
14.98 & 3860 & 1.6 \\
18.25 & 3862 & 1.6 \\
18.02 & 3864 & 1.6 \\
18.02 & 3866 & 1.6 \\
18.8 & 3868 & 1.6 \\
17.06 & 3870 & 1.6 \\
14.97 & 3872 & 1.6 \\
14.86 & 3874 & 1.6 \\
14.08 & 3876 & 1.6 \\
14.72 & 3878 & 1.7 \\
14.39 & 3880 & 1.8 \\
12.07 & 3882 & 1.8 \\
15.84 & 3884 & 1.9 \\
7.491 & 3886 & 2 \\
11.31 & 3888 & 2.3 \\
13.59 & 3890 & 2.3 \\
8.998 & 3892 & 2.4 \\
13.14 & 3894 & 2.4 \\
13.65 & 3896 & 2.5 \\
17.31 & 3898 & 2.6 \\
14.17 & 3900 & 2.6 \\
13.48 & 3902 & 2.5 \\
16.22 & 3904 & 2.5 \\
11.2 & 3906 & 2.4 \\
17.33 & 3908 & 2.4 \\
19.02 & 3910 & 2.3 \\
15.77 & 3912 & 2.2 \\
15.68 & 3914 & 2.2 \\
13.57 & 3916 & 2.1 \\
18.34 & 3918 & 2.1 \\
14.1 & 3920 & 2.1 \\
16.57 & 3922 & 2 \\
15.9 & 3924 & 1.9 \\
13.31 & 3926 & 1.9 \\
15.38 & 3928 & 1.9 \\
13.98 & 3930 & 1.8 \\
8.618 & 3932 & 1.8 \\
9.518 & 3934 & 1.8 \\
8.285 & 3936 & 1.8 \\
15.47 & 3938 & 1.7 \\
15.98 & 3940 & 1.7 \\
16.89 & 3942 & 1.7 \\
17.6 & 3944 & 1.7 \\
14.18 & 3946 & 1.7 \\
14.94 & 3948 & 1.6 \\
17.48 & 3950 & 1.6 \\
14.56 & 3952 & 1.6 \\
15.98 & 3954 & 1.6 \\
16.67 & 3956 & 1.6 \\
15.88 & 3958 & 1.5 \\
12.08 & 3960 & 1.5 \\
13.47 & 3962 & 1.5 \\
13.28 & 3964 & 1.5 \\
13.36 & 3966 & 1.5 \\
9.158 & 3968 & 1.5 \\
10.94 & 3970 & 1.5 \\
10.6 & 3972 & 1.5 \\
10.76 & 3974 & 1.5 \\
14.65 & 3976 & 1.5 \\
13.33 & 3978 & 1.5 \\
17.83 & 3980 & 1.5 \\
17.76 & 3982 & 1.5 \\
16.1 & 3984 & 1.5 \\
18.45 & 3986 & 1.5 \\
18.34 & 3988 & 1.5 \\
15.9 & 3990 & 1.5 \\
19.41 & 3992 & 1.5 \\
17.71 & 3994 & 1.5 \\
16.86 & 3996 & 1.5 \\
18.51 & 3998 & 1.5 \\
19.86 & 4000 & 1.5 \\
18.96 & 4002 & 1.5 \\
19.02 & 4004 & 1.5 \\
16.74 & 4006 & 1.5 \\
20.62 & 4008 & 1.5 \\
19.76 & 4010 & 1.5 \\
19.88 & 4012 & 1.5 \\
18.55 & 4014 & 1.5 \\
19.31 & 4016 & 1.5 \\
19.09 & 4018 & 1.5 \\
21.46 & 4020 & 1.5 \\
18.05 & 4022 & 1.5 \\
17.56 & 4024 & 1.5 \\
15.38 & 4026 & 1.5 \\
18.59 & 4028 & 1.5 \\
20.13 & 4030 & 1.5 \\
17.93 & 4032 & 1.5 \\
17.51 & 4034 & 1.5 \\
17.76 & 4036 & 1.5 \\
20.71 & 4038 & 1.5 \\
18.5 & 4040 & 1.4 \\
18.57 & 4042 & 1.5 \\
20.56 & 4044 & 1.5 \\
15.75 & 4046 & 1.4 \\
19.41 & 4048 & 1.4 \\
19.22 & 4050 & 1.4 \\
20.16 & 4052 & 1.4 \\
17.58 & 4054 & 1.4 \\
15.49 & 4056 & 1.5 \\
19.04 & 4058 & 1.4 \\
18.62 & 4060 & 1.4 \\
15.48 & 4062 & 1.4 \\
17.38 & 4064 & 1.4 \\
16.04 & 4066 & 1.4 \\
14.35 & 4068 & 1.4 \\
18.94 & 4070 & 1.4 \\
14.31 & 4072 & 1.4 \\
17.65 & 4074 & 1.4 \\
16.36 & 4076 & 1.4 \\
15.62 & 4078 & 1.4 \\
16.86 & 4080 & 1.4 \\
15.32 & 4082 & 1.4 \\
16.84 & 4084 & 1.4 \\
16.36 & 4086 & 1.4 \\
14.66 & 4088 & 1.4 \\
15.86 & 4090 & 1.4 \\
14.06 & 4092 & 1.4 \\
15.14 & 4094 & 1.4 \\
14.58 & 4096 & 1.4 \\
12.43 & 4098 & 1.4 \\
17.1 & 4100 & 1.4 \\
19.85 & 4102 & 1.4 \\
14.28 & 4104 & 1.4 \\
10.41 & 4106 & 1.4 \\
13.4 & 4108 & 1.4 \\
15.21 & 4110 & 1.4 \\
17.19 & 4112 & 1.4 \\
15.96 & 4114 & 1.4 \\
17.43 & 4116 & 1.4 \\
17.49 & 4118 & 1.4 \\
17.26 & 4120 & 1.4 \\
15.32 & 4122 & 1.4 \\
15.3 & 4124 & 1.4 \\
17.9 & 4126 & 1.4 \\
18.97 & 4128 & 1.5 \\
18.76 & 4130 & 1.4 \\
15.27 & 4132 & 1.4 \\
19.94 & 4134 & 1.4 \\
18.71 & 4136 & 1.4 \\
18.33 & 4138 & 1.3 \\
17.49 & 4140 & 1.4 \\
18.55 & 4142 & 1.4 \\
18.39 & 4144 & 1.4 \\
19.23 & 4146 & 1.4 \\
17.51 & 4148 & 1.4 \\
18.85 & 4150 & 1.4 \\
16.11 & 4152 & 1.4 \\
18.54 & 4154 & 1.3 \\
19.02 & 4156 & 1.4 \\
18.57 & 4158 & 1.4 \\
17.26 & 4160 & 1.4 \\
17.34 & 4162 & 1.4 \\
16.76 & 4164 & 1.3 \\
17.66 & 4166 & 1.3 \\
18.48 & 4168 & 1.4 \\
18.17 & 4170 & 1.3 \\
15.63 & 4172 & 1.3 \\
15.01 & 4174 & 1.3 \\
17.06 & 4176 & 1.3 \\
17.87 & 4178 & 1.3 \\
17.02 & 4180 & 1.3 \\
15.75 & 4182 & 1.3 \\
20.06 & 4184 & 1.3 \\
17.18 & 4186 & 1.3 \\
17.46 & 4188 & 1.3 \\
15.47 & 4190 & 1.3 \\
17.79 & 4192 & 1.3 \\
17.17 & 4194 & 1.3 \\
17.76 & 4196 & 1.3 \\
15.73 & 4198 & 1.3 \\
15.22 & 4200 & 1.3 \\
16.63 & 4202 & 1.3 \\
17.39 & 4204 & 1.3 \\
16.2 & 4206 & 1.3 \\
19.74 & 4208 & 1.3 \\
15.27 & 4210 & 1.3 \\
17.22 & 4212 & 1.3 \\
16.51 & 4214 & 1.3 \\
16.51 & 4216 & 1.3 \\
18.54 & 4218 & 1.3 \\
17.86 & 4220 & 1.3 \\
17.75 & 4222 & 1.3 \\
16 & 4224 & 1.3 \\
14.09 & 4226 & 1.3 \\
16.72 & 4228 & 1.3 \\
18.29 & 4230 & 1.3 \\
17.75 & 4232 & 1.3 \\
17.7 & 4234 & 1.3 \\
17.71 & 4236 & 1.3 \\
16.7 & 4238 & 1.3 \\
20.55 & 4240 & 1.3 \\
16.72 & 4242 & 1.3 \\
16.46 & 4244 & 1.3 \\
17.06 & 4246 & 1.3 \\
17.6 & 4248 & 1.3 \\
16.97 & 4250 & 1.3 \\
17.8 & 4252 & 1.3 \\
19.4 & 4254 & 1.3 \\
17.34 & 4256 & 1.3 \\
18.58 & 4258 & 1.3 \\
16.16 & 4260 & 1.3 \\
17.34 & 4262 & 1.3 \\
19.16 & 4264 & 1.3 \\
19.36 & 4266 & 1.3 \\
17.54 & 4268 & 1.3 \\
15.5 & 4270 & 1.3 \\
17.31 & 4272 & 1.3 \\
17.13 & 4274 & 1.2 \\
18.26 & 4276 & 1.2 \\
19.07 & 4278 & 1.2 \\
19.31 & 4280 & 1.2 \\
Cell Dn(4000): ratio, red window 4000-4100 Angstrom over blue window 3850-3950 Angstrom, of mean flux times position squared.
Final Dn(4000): 1.3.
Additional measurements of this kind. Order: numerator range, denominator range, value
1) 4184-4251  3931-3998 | 1.32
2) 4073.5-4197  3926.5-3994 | 1.27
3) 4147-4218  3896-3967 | 1.32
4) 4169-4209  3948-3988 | 1.31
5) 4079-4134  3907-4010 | 1.11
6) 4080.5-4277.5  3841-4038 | 1.23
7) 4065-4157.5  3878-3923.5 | 1.29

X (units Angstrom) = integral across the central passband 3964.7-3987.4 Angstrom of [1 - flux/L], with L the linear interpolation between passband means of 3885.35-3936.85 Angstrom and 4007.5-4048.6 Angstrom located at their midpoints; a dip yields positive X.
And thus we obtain 3.6 Angstrom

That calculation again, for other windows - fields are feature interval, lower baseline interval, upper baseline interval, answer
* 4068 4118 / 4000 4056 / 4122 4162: 7.2 Angstrom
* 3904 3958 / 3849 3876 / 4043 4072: 6.0 Angstrom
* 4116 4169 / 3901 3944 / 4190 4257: -4.2 Angstrom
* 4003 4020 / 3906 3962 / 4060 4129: -4.3 Angstrom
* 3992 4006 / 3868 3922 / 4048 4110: -2.7 Angstrom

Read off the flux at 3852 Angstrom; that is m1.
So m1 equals 17.15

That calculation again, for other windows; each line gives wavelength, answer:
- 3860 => 14.98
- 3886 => 7.491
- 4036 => 17.76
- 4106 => 10.41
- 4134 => 19.94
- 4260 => 16.16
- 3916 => 13.57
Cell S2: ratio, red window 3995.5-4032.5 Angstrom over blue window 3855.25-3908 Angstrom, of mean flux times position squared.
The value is 1.38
